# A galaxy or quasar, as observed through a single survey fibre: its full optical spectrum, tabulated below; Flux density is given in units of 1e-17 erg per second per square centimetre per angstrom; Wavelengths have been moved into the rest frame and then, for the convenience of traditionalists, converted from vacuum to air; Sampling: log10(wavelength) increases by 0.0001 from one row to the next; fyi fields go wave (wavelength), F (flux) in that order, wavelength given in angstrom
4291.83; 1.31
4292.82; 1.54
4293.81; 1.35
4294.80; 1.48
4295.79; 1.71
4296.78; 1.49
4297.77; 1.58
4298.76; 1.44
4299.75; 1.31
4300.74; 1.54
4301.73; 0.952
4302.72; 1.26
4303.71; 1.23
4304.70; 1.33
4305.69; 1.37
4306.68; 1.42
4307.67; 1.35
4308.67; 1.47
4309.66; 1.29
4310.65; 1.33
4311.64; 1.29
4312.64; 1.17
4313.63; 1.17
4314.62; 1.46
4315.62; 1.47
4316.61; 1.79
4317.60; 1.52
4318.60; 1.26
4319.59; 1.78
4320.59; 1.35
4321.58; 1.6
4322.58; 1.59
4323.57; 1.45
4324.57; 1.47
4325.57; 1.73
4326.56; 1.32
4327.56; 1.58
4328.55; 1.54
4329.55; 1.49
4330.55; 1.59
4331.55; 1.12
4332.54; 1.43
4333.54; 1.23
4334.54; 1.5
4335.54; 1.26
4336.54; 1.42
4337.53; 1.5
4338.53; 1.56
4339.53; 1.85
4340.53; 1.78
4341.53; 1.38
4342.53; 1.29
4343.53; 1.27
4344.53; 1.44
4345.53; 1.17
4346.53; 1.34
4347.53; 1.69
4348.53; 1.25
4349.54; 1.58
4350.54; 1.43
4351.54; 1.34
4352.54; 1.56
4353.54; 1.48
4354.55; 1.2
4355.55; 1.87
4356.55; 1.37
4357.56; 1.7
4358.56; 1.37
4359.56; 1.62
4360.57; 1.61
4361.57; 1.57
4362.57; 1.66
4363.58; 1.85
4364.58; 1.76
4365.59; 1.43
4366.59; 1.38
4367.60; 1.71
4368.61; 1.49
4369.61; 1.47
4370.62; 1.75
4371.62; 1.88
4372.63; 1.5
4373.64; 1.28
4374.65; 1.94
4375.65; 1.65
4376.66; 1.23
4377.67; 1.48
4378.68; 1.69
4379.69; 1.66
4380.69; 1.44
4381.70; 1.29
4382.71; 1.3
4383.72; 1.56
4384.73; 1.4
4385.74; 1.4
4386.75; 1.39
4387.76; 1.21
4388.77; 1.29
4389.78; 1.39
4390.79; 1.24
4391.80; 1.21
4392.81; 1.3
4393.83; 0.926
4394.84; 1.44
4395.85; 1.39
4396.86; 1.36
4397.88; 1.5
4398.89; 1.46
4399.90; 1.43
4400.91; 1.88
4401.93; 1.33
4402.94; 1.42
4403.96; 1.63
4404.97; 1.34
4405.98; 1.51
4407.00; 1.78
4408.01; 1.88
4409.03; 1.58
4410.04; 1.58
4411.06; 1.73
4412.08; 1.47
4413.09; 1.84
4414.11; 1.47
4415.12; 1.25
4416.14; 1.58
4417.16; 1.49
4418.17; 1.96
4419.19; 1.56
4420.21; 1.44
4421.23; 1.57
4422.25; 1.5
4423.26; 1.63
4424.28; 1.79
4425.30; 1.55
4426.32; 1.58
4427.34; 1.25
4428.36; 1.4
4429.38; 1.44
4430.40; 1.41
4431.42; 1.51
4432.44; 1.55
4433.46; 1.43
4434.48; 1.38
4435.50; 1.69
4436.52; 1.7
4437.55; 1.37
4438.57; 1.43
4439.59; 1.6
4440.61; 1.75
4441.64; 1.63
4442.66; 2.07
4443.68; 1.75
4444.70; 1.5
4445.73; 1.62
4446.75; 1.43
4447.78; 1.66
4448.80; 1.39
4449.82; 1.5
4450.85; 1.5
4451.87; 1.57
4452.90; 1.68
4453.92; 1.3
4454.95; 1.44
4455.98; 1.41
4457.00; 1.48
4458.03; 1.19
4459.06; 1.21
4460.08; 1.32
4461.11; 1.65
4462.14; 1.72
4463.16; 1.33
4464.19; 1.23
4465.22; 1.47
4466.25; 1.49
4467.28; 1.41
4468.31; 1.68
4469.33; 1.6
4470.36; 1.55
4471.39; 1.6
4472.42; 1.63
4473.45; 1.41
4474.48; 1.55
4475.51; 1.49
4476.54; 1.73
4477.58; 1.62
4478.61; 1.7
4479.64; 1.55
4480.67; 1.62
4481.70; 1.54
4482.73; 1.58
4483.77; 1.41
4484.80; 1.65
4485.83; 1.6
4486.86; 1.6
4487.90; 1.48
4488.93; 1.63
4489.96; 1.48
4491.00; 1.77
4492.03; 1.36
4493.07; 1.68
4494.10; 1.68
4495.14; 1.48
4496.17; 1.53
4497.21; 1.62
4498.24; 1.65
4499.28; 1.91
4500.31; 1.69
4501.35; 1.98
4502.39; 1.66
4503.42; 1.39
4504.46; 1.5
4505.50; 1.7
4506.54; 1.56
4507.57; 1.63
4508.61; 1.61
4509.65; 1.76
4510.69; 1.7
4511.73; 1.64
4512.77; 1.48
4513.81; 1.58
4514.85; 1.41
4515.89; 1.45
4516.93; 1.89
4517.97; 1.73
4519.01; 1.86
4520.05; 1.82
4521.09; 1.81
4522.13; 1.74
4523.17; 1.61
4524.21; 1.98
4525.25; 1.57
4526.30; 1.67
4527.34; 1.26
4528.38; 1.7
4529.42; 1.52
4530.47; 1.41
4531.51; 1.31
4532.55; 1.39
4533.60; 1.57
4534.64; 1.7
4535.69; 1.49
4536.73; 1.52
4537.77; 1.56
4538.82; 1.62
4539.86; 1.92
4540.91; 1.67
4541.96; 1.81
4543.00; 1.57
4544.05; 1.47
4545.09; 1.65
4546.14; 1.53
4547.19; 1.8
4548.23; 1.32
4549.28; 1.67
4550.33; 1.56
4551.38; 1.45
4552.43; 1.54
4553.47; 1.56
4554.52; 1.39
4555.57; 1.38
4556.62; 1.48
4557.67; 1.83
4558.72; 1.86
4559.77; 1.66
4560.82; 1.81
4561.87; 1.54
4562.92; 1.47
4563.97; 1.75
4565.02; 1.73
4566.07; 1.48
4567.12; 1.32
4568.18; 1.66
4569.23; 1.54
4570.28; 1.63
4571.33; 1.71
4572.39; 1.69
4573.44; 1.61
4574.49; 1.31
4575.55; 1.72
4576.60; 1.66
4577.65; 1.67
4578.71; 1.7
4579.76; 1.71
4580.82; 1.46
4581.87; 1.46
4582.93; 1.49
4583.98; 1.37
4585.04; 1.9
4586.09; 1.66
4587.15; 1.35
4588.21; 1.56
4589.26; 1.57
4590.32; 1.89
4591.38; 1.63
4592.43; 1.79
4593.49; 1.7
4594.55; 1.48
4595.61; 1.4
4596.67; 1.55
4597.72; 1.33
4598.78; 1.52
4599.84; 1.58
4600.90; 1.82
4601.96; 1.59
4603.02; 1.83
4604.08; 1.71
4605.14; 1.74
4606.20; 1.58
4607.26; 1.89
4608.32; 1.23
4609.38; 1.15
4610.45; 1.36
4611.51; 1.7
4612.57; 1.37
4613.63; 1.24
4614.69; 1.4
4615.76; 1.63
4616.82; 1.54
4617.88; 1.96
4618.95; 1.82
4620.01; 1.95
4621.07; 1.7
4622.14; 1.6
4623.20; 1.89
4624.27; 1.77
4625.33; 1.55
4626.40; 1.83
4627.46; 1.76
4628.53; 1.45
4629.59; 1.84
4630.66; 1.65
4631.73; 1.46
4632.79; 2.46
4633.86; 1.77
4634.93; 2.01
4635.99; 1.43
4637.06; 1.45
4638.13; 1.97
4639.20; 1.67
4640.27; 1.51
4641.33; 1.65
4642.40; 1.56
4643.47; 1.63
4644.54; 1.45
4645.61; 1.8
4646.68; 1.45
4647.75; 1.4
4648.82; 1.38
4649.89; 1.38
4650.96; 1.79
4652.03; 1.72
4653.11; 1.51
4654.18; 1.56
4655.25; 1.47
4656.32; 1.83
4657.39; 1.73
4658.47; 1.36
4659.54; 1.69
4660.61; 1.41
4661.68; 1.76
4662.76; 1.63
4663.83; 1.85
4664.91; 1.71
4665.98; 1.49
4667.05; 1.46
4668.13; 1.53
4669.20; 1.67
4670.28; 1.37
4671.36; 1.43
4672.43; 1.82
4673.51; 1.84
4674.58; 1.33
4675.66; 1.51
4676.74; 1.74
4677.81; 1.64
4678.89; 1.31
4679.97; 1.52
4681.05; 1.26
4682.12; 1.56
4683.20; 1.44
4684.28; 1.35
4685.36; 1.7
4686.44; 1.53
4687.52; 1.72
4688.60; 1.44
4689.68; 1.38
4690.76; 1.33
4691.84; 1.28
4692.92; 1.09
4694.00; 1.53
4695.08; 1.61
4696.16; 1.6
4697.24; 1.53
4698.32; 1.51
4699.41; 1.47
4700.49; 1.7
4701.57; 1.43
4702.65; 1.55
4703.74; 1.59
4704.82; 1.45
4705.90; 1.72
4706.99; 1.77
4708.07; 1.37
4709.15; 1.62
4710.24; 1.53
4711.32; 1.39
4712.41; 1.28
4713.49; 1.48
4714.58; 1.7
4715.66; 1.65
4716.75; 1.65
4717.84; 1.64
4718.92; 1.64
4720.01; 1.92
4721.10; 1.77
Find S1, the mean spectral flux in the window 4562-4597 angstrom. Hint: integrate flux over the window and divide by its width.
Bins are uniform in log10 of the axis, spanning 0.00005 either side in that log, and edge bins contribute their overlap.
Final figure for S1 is 1.59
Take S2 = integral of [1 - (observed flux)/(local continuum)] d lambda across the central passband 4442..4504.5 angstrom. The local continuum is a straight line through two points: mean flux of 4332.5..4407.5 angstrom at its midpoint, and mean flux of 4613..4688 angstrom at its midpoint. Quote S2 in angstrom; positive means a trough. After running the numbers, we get -1.2 angstrom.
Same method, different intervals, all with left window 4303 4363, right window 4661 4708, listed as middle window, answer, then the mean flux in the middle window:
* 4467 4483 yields -1.0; 1.58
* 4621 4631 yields -1.2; 1.7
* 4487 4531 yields -4.0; 1.63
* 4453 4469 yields 0.6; 1.43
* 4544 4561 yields -0.9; 1.58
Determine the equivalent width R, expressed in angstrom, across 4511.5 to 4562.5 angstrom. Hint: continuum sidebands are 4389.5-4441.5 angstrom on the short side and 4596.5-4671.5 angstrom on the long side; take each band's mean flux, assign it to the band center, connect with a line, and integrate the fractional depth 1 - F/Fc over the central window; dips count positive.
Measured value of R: -1.2 angstrom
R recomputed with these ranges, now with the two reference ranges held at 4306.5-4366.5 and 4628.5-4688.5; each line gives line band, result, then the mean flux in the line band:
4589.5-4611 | -0.16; 1.59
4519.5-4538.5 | -0.52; 1.59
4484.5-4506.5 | -1.20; 1.62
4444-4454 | -0.08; 1.53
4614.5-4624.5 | -0.95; 1.73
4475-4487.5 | -0.49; 1.59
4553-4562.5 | -0.31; 1.61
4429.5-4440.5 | -0.01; 1.51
